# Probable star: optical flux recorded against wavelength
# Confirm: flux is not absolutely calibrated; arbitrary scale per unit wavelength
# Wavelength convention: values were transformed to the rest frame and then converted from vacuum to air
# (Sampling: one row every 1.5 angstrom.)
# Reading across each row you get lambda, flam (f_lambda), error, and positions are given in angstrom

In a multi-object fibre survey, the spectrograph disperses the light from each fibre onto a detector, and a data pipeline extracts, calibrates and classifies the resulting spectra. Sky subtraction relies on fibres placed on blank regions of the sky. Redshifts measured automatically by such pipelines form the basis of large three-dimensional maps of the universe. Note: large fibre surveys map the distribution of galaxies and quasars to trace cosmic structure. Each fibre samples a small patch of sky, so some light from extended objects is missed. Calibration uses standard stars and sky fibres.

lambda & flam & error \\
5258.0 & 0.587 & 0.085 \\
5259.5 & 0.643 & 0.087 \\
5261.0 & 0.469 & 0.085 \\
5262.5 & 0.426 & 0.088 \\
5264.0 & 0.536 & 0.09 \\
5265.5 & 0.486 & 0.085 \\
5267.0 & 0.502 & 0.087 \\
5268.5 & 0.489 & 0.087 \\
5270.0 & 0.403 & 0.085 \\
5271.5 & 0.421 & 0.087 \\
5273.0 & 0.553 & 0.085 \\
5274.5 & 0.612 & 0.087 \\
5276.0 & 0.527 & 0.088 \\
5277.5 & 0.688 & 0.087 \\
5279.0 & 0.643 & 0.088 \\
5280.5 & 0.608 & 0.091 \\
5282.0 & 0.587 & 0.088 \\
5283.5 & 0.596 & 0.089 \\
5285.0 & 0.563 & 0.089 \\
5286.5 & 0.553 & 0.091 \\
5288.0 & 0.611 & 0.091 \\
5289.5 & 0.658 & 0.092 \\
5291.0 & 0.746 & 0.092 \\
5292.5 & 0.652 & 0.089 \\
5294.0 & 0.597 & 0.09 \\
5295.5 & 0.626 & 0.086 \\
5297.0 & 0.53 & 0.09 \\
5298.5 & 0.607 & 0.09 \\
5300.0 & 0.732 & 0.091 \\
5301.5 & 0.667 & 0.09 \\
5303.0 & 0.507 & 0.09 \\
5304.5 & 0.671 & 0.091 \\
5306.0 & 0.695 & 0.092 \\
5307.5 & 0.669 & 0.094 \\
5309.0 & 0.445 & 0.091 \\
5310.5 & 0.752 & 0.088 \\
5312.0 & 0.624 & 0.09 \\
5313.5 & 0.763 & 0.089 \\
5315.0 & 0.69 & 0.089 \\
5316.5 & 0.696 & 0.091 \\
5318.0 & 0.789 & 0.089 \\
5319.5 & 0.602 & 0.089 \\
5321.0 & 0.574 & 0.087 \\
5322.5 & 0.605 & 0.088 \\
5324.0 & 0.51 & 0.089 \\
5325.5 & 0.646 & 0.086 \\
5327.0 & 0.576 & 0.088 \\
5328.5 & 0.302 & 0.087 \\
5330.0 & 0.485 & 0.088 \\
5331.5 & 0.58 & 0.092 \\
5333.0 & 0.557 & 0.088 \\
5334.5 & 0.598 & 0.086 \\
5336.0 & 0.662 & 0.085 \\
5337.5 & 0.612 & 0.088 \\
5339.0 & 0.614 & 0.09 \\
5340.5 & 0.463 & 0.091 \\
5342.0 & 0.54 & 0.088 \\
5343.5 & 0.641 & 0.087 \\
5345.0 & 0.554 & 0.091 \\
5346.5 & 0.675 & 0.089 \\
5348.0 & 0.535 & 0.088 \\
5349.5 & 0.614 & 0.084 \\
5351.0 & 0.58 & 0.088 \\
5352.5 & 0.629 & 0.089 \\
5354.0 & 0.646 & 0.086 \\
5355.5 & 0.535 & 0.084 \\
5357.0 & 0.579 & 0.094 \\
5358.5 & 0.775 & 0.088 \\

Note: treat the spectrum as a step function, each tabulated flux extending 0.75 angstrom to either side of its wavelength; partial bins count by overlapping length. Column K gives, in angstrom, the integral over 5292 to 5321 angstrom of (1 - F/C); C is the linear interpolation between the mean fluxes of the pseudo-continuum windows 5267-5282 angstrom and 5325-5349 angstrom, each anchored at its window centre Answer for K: -4.6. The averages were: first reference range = 0.549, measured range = 0.646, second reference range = 0.565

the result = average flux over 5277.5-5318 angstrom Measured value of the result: 0.638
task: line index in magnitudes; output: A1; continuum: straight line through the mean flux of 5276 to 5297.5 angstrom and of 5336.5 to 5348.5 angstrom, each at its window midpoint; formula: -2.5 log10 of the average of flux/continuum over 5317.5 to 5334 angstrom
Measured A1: 0.06 mag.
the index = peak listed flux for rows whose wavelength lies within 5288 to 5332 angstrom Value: 0.789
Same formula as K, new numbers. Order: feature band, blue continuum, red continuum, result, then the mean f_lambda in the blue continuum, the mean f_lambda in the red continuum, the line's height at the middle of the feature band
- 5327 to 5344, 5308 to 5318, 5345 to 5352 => 2.0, 0.671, 0.597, 0.624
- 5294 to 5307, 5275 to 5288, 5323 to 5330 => -1.6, 0.597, 0.509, 0.56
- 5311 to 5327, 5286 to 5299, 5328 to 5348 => -1.6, 0.622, 0.563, 0.587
